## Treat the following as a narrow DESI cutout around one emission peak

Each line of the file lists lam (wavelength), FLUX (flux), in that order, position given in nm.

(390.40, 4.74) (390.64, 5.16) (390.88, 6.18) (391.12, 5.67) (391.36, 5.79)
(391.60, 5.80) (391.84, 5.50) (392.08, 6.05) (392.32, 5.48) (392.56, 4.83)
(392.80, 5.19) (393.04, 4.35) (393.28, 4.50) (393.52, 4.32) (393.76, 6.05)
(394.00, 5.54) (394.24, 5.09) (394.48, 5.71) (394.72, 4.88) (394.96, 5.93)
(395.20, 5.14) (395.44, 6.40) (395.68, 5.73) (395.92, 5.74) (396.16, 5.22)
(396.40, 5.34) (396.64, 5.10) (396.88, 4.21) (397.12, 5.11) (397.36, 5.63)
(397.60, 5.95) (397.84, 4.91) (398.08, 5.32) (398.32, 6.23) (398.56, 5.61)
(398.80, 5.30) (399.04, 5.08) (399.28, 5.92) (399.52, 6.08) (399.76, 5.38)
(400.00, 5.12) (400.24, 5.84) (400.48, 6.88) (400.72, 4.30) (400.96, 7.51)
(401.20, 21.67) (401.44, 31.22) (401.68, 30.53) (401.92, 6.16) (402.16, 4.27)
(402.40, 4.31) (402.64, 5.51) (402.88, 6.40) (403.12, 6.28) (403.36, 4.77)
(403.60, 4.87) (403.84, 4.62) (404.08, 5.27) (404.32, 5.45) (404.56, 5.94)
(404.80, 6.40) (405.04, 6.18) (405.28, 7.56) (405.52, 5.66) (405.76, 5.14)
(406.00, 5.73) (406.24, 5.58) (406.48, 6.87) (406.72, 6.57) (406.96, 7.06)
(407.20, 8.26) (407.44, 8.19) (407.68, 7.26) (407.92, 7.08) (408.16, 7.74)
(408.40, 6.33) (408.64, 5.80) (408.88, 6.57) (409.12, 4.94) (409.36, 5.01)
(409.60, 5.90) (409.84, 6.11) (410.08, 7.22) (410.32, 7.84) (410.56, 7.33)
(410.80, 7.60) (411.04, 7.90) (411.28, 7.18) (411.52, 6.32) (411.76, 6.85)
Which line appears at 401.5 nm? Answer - [O II]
